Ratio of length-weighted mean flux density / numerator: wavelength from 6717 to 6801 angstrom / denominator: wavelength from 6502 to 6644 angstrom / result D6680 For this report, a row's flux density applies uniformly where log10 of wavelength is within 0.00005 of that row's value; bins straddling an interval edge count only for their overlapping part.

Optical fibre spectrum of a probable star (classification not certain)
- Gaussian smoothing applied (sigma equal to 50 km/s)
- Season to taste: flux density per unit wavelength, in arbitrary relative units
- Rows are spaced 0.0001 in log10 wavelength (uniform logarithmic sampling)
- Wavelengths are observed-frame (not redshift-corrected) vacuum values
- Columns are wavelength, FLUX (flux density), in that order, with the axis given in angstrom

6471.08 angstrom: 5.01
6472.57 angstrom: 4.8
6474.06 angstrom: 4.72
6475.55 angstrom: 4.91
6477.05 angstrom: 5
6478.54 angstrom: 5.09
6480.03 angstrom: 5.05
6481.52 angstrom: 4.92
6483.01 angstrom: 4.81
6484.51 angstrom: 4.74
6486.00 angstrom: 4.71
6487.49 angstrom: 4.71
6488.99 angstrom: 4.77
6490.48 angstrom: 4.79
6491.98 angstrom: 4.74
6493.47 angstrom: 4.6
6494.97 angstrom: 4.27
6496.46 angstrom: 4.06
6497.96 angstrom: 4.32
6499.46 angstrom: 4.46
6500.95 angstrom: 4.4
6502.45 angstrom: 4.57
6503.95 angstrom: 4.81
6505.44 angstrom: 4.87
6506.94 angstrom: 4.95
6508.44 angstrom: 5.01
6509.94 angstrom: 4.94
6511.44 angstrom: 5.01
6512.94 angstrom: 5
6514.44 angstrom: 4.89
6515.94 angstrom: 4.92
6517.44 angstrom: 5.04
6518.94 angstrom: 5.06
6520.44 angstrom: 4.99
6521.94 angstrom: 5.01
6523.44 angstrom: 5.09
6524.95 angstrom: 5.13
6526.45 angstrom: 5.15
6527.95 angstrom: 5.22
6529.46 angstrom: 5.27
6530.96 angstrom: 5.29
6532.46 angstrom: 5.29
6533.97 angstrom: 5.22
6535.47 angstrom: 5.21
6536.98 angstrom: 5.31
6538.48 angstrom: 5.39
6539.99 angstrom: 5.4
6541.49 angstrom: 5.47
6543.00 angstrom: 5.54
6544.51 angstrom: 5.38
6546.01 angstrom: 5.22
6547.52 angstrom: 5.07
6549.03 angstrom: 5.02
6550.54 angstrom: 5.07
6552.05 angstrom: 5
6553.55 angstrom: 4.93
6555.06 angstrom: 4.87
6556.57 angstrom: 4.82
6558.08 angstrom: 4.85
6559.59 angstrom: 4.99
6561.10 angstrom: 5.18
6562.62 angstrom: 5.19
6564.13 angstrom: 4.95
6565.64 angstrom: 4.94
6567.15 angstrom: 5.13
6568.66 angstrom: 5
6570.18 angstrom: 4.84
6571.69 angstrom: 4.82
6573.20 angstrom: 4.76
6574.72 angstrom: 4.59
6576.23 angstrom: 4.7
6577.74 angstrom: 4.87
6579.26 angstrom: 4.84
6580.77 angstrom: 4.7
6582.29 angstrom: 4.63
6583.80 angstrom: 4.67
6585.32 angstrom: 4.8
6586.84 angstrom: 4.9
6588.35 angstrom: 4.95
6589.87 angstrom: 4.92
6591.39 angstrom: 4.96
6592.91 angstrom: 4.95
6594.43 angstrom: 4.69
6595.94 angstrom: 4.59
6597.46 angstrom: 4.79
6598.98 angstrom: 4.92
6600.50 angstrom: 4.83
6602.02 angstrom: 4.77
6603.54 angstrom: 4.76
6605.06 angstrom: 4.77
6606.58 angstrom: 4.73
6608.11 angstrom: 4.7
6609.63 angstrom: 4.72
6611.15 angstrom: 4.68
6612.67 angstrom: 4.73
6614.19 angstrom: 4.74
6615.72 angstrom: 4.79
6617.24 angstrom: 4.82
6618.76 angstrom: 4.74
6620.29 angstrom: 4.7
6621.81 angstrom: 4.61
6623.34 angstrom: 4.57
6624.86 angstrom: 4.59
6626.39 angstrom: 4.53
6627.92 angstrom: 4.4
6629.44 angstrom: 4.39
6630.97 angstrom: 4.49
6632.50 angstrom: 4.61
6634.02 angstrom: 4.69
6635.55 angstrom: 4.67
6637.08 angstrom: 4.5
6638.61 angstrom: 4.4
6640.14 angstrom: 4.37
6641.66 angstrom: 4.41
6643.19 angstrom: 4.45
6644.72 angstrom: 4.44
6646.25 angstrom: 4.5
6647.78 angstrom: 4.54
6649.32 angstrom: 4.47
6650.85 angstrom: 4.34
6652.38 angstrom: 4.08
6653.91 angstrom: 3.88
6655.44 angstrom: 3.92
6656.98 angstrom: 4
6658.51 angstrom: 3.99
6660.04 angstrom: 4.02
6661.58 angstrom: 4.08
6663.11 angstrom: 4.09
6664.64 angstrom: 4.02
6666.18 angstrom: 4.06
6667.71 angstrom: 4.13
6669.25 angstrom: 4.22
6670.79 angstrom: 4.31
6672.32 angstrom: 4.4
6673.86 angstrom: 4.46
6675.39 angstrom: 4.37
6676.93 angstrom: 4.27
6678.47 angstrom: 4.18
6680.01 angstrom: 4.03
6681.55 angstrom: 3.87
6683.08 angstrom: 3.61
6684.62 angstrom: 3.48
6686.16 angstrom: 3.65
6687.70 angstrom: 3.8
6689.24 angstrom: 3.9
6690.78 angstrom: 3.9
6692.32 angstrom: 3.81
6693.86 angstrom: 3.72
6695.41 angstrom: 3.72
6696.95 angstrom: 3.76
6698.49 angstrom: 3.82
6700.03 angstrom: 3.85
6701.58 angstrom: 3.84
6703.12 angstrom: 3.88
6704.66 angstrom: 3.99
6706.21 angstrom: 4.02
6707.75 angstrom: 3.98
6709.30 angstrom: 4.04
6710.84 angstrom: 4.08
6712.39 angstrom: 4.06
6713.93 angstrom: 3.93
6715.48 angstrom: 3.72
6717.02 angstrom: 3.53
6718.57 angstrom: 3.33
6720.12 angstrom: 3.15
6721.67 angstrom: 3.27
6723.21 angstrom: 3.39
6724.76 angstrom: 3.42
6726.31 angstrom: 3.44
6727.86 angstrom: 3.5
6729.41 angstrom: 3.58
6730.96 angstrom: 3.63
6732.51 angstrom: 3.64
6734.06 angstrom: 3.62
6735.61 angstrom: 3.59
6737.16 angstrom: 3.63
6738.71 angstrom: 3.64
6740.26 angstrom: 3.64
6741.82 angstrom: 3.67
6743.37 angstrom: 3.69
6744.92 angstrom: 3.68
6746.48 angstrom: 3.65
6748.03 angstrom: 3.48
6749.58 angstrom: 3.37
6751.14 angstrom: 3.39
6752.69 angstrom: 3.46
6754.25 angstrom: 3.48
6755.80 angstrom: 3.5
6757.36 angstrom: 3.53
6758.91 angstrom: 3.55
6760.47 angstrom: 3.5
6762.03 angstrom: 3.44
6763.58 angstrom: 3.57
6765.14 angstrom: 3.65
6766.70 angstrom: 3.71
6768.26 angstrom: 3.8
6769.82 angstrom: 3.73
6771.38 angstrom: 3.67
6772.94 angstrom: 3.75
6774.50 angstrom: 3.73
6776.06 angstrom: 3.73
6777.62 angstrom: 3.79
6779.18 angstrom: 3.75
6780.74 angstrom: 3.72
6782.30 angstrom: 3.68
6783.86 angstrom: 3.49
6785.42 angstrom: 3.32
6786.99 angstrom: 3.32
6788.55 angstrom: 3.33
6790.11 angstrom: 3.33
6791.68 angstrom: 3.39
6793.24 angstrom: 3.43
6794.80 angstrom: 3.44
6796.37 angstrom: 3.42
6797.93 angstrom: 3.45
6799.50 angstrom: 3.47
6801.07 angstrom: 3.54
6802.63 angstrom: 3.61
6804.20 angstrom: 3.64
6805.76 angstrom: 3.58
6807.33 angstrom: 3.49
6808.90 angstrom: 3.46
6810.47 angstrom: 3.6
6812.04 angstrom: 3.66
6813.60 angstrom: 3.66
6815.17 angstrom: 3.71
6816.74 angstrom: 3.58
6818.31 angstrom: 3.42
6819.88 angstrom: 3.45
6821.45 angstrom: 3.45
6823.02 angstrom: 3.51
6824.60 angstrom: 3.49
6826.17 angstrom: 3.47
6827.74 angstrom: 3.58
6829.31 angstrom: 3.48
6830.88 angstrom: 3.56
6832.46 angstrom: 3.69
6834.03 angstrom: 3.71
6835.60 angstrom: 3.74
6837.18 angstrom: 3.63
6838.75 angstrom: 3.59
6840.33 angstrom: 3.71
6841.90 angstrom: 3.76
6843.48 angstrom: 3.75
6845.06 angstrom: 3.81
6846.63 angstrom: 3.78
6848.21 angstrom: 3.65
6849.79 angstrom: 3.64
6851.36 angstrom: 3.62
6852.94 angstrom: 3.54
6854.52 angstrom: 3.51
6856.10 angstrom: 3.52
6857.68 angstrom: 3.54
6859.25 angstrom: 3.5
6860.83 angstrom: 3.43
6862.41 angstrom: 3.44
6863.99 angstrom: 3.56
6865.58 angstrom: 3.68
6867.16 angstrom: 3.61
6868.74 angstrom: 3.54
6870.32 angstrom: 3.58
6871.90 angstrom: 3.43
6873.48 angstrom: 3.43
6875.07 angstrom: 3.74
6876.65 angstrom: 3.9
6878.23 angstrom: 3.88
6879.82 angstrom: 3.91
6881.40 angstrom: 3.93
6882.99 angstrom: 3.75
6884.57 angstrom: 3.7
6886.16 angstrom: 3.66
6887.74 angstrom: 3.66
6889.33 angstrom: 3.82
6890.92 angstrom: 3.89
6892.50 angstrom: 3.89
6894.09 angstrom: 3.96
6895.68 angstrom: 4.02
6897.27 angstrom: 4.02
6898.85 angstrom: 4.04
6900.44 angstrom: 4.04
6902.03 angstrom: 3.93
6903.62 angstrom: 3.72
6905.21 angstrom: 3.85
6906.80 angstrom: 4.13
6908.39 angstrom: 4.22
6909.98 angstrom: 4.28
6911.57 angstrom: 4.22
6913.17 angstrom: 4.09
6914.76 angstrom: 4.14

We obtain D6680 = 0.73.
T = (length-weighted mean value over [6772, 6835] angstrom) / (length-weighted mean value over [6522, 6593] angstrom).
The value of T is 0.71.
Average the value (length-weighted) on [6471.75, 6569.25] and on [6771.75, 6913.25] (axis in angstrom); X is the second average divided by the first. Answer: 0.74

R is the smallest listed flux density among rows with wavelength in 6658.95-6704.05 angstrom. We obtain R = 3.48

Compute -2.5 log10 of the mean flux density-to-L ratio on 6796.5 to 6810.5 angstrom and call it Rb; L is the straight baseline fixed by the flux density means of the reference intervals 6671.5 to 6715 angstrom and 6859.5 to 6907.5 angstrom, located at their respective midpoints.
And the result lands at 0.09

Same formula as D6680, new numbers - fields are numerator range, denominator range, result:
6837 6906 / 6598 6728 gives 0.89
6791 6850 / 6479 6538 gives 0.73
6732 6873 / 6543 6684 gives 0.78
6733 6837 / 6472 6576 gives 0.72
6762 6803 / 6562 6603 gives 0.74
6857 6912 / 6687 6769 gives 1.04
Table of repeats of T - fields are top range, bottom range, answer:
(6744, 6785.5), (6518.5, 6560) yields 0.70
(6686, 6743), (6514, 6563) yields 0.72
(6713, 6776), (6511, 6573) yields 0.70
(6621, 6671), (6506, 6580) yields 0.86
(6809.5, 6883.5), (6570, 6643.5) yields 0.77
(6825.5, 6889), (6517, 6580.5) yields 0.72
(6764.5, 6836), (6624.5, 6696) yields 0.85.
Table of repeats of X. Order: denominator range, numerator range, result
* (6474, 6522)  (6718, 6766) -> 0.73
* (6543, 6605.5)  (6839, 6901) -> 0.76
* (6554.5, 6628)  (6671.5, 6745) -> 0.79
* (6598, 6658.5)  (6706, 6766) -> 0.79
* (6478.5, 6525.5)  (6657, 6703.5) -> 0.83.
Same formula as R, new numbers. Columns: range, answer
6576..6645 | 4.37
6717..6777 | 3.15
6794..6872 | 3.42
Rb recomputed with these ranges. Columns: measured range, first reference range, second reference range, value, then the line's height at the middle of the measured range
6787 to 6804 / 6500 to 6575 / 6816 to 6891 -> 0.13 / 3.89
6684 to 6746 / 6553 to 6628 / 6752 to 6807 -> 0.08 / 3.98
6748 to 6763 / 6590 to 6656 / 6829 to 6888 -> 0.17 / 4.06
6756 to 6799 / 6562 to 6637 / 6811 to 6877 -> 0.10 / 3.91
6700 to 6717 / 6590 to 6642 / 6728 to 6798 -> 0.01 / 3.98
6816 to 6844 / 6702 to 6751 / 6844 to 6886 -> 0.02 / 3.64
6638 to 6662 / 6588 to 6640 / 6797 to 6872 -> 0.07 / 4.51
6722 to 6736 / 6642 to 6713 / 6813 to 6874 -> 0.11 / 3.9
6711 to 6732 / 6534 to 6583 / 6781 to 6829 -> 0.13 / 4.02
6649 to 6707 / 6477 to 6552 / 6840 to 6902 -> 0.10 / 4.39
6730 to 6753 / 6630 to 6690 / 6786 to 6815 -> 0.06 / 3.79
